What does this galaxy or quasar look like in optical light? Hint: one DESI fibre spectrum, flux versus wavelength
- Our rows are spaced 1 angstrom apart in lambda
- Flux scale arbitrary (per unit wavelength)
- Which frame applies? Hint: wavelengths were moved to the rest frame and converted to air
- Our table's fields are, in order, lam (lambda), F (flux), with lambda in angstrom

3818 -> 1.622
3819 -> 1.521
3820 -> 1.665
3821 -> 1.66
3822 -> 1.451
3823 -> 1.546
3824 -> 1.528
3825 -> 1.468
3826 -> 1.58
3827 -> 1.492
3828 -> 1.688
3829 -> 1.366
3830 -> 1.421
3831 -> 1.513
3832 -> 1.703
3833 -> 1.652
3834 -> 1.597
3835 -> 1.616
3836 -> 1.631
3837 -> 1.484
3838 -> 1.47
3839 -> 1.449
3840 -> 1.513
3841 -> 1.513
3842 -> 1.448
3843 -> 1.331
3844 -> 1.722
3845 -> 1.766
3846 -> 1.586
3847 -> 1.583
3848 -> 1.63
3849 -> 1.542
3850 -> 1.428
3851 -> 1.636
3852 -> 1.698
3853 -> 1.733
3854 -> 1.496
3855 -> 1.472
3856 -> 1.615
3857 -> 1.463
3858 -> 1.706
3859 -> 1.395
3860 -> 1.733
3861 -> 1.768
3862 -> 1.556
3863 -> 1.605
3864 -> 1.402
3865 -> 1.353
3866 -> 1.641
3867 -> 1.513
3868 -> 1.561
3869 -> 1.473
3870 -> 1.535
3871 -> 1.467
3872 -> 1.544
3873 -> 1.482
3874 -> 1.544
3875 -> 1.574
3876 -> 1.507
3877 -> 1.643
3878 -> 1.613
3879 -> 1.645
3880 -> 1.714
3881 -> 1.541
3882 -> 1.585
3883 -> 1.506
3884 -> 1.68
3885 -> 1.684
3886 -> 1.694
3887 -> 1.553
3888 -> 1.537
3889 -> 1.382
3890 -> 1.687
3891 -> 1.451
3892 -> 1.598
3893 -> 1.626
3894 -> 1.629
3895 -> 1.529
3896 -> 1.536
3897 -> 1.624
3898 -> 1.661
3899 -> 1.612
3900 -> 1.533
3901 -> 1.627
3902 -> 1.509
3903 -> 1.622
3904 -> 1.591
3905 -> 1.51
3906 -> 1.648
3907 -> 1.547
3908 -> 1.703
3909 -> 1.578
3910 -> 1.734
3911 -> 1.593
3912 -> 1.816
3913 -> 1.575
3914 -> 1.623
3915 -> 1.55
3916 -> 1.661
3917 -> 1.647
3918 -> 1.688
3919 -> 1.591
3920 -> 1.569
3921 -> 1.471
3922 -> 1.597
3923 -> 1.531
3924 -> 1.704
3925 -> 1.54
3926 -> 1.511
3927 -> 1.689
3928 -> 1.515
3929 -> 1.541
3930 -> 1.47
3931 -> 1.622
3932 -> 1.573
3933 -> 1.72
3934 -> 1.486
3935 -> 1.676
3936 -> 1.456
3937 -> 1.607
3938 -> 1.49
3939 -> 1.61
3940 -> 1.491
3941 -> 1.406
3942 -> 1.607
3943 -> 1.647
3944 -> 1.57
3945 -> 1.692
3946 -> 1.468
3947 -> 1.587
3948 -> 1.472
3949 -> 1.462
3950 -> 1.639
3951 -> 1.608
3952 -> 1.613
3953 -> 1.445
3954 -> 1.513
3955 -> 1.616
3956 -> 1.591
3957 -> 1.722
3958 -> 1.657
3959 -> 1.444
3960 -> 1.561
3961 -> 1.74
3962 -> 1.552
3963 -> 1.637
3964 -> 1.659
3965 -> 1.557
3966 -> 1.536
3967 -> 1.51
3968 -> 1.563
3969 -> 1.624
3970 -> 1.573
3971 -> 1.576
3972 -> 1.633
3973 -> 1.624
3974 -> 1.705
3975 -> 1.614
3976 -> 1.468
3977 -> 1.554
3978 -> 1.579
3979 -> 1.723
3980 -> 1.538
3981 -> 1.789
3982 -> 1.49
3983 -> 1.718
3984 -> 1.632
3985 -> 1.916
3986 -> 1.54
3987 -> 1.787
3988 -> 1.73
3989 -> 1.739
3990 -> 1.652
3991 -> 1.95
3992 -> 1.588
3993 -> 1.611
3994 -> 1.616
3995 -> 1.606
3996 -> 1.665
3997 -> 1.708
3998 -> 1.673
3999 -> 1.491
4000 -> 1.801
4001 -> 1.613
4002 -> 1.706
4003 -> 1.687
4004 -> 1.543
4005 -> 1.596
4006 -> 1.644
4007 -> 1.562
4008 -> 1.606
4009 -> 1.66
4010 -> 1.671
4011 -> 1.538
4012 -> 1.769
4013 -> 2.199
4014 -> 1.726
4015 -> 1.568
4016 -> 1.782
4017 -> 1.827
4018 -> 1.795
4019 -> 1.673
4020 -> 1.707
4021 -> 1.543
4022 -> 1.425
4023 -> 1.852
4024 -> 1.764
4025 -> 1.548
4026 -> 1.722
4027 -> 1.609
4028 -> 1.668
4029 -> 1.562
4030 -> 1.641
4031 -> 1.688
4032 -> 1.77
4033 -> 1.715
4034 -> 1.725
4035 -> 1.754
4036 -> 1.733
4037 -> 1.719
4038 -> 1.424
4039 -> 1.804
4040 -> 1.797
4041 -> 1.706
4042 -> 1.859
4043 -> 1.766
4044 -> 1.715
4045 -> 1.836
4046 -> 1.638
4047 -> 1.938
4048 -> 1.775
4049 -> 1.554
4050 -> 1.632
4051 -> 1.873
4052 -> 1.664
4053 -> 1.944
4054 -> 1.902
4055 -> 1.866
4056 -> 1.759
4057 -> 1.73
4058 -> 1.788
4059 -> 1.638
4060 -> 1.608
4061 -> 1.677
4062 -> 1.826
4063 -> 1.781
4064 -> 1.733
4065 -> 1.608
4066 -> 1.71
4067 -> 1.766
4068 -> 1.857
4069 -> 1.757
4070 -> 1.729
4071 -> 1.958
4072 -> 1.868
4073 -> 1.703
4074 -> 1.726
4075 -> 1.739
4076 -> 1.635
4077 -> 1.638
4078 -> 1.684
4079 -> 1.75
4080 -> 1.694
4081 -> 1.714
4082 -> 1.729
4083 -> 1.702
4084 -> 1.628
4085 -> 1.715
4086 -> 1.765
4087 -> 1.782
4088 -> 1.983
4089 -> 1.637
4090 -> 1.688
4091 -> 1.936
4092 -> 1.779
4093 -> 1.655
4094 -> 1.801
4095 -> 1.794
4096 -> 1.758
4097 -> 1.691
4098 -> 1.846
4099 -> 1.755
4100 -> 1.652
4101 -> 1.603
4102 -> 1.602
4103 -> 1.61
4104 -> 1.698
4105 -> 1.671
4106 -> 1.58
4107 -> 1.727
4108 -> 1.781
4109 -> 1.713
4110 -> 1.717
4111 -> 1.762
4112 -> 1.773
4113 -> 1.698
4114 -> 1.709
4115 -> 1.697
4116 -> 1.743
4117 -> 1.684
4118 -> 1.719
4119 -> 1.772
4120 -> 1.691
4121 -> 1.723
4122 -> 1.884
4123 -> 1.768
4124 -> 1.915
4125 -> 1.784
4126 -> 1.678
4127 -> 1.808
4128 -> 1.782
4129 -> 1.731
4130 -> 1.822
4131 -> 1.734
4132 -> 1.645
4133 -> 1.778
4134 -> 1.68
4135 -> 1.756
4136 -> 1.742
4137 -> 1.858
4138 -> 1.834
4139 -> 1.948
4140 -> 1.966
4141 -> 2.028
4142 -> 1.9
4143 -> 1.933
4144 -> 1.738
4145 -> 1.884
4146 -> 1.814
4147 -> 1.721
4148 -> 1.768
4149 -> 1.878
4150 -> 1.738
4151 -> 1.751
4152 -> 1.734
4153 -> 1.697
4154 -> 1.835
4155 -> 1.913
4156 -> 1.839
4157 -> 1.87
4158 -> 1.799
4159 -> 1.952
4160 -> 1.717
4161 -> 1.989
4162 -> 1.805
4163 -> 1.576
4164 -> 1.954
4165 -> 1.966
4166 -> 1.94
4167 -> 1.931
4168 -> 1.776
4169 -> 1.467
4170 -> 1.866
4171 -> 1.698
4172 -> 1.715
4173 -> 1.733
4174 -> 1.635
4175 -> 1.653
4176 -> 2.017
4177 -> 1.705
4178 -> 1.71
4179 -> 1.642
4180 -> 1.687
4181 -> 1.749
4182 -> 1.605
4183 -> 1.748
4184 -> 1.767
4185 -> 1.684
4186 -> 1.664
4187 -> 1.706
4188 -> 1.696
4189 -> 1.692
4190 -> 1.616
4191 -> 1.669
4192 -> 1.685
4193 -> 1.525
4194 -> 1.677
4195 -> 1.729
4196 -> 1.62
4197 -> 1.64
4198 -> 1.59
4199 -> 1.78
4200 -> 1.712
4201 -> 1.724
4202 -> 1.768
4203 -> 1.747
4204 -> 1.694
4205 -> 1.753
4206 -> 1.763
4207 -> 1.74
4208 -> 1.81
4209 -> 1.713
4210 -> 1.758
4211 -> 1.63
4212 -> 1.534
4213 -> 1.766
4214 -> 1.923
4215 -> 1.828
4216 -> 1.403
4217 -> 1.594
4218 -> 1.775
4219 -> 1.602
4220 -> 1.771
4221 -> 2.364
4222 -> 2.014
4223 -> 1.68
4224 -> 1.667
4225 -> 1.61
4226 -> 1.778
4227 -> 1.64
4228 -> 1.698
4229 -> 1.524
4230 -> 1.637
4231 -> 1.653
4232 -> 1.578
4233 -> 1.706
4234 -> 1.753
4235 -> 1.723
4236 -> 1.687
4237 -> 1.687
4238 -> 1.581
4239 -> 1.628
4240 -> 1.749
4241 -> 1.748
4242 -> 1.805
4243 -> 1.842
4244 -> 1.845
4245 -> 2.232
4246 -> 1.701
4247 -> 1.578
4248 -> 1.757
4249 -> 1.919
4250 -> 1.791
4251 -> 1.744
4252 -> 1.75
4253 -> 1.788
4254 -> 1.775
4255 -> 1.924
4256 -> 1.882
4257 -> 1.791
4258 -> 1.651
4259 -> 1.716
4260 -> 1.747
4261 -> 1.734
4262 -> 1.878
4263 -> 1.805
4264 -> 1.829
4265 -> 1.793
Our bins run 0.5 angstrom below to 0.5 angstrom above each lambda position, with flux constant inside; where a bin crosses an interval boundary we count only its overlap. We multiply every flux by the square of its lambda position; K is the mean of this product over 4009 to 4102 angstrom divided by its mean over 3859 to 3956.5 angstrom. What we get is 1.2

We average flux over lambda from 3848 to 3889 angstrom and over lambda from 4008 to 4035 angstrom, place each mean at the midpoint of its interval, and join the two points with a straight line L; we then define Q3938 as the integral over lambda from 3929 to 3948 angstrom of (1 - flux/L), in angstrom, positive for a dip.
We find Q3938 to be 0.76 angstrom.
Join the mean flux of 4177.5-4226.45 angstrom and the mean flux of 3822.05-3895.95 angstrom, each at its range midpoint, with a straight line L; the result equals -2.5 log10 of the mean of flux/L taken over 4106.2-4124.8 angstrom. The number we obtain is -0.04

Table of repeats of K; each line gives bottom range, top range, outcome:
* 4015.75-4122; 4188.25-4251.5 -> 1.07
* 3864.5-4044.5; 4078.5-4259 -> 1.20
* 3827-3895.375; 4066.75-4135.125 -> 1.25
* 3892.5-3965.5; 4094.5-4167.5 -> 1.24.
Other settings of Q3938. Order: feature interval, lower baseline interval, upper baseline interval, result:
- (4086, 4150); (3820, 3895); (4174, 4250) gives -3.3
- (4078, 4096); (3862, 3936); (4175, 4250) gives -0.9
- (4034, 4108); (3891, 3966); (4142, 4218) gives -2.7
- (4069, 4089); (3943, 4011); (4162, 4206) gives -0.9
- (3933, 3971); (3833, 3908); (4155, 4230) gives 1.0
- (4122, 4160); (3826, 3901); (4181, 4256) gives -2.7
